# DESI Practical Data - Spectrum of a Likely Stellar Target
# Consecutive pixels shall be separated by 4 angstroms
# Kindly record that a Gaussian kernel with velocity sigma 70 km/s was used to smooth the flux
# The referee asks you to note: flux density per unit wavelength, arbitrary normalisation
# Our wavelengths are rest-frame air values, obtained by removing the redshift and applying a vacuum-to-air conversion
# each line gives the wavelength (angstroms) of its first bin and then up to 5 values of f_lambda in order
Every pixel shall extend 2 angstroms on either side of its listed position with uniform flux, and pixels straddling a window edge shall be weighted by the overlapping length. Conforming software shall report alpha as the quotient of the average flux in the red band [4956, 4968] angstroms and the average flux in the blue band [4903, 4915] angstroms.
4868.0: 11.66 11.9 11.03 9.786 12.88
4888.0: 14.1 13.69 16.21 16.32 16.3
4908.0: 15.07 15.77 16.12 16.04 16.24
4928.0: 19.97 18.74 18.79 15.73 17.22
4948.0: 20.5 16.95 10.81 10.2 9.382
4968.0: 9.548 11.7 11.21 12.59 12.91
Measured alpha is 0.6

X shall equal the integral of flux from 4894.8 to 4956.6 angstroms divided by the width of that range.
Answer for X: 16.8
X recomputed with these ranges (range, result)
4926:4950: 18.5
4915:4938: 17.7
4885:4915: 15.3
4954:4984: 10.9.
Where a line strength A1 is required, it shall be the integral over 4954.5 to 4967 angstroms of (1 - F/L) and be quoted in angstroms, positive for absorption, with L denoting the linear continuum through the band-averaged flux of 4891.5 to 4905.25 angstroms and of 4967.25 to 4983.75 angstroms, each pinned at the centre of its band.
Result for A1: 2.3 angstroms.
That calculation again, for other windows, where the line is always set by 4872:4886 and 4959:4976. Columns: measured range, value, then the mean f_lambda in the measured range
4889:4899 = -3.4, 15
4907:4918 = -4.8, 15.7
